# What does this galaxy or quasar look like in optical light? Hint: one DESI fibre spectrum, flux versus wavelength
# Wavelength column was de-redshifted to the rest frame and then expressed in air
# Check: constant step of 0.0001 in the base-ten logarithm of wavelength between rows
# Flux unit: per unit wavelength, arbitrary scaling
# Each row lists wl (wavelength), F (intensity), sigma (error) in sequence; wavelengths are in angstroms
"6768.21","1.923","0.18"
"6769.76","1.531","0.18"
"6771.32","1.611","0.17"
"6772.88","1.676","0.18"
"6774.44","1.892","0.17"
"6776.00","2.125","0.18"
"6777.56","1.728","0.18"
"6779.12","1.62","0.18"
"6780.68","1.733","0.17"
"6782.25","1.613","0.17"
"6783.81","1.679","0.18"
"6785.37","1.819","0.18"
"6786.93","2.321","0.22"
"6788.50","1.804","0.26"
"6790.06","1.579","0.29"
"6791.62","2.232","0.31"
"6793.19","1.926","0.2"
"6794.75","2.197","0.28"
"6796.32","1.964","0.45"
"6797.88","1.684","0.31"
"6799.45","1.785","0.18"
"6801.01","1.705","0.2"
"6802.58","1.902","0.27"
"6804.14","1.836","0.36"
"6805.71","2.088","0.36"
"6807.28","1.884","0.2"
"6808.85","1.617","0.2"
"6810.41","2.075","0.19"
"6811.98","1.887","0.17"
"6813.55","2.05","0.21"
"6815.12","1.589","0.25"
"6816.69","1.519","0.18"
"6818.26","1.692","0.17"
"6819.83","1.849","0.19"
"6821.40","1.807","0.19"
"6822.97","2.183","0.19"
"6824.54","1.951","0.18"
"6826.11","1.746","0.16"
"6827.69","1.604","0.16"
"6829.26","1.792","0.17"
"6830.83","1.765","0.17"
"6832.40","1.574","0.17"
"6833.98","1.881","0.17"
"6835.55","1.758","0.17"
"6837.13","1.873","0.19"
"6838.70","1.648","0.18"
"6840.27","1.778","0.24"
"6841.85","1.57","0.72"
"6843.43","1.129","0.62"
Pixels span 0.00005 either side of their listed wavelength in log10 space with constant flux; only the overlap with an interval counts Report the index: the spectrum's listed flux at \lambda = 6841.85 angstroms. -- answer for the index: 1.57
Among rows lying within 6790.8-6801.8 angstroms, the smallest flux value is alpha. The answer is 1.684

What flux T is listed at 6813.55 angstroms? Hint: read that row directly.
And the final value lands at 2.05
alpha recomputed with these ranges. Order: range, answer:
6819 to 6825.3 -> 1.807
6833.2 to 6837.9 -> 1.758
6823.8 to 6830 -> 1.604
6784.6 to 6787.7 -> 1.819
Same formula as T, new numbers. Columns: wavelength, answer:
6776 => 2.125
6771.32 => 1.611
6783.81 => 1.679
